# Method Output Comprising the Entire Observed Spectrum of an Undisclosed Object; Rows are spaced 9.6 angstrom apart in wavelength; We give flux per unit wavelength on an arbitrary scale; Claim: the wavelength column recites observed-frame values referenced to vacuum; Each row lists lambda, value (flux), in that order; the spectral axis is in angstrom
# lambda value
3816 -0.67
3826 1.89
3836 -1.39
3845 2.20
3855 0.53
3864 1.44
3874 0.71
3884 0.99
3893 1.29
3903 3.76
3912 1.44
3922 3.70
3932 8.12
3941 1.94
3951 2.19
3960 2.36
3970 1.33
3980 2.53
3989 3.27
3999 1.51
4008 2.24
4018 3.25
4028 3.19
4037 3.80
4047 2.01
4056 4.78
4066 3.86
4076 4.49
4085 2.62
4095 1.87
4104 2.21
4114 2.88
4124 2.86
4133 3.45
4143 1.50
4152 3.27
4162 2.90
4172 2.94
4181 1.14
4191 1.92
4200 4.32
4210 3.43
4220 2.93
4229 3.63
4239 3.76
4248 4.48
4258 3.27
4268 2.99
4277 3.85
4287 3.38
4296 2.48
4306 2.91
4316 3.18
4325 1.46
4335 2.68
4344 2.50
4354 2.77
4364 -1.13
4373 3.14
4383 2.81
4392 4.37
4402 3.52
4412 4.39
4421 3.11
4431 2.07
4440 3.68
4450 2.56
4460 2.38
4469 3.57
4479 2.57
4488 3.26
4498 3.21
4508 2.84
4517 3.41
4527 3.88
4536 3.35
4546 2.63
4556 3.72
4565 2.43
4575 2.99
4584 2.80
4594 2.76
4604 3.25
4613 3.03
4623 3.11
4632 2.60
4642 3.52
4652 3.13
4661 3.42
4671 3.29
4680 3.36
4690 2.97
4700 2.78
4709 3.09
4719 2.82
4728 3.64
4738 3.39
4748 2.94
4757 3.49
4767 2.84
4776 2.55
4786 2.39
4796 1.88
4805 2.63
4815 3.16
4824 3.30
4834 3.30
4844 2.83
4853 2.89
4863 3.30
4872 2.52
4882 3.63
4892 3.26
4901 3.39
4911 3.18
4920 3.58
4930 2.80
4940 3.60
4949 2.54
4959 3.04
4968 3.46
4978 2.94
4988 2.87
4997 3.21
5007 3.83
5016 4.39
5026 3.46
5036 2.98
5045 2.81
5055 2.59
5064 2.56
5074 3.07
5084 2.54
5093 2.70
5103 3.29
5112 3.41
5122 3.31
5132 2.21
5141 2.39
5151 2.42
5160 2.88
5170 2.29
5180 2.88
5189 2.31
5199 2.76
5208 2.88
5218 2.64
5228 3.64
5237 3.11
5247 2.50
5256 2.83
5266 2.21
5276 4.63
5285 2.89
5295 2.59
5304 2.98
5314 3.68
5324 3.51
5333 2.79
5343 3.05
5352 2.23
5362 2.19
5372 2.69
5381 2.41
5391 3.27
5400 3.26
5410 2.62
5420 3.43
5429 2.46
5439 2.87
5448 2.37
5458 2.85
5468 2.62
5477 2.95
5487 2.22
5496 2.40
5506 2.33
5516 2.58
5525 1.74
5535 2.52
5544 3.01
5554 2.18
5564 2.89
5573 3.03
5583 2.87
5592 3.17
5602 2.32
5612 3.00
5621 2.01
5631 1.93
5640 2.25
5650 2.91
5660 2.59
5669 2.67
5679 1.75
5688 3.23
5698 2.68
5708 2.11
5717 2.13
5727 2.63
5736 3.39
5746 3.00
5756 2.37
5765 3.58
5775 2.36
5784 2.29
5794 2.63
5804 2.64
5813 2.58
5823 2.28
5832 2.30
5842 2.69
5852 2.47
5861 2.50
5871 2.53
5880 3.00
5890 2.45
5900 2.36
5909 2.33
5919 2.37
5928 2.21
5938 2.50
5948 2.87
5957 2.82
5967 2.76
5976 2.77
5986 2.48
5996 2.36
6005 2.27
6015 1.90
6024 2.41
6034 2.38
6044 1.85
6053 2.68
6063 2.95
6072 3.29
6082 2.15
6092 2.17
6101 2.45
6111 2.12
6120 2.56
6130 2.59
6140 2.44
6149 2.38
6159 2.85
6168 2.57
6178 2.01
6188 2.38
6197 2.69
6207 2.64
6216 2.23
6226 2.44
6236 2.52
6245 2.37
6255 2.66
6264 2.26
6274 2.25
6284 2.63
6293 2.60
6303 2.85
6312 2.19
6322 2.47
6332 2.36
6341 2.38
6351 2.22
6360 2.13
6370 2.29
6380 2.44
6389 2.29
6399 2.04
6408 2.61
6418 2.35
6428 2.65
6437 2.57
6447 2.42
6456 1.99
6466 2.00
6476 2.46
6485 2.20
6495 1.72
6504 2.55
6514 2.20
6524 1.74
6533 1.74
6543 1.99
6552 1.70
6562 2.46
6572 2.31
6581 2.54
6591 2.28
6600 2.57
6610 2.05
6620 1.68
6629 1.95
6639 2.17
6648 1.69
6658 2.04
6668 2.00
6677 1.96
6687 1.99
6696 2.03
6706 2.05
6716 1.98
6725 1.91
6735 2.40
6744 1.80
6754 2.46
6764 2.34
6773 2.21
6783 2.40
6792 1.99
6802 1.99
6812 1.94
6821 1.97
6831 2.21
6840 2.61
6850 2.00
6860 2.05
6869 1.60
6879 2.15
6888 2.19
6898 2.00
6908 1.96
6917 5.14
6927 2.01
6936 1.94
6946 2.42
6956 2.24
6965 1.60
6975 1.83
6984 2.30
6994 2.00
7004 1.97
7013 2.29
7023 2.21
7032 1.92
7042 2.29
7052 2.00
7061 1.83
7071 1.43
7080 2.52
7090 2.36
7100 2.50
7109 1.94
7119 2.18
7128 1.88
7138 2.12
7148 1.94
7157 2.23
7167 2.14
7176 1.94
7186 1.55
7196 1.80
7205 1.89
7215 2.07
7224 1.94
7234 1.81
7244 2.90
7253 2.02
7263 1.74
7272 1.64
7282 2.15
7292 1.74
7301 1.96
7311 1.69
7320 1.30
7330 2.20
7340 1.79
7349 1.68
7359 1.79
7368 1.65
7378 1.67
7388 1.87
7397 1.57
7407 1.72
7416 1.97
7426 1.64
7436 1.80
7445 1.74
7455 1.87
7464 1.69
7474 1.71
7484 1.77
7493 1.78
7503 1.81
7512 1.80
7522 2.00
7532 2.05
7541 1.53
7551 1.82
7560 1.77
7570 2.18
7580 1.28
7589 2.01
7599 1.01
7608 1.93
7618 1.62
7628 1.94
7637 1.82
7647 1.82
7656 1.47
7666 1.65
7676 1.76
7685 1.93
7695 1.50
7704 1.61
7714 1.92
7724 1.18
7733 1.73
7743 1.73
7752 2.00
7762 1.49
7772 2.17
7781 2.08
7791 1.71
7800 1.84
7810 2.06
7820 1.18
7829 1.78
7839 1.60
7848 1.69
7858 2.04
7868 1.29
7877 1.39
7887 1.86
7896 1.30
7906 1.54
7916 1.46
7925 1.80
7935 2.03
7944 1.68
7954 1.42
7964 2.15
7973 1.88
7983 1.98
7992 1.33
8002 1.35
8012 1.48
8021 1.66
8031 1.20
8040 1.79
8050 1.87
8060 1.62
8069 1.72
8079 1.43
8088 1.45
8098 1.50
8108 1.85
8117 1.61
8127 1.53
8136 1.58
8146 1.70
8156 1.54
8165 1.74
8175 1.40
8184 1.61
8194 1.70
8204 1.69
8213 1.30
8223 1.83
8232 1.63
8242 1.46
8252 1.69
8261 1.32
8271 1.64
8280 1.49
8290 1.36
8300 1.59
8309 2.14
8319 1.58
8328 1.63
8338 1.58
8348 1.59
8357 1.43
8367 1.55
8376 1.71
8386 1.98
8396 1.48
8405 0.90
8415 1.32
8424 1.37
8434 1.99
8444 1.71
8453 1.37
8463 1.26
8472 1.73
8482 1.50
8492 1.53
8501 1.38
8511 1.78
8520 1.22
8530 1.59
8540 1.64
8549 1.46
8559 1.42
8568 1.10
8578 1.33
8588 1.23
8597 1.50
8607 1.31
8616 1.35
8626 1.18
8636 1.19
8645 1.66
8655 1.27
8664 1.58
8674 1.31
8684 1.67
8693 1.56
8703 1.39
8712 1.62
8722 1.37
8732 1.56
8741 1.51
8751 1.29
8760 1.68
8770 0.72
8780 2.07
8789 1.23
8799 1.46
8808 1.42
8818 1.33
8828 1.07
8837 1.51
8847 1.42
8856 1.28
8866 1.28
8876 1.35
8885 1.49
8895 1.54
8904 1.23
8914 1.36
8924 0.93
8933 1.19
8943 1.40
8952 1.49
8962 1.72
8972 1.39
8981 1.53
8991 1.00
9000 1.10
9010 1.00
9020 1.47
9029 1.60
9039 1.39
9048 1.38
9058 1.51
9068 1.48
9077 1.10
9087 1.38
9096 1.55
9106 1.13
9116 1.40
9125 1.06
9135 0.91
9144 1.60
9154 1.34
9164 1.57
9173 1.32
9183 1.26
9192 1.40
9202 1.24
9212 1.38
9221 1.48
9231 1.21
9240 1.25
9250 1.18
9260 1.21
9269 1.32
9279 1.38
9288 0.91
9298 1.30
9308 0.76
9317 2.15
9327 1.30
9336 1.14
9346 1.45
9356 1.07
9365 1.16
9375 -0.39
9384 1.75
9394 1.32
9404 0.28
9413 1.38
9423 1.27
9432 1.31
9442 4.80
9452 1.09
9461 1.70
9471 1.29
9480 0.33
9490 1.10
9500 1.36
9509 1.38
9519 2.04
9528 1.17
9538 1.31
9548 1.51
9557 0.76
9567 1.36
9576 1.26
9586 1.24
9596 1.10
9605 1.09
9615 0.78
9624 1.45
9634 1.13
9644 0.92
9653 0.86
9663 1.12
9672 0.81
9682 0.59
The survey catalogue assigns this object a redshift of 0.054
